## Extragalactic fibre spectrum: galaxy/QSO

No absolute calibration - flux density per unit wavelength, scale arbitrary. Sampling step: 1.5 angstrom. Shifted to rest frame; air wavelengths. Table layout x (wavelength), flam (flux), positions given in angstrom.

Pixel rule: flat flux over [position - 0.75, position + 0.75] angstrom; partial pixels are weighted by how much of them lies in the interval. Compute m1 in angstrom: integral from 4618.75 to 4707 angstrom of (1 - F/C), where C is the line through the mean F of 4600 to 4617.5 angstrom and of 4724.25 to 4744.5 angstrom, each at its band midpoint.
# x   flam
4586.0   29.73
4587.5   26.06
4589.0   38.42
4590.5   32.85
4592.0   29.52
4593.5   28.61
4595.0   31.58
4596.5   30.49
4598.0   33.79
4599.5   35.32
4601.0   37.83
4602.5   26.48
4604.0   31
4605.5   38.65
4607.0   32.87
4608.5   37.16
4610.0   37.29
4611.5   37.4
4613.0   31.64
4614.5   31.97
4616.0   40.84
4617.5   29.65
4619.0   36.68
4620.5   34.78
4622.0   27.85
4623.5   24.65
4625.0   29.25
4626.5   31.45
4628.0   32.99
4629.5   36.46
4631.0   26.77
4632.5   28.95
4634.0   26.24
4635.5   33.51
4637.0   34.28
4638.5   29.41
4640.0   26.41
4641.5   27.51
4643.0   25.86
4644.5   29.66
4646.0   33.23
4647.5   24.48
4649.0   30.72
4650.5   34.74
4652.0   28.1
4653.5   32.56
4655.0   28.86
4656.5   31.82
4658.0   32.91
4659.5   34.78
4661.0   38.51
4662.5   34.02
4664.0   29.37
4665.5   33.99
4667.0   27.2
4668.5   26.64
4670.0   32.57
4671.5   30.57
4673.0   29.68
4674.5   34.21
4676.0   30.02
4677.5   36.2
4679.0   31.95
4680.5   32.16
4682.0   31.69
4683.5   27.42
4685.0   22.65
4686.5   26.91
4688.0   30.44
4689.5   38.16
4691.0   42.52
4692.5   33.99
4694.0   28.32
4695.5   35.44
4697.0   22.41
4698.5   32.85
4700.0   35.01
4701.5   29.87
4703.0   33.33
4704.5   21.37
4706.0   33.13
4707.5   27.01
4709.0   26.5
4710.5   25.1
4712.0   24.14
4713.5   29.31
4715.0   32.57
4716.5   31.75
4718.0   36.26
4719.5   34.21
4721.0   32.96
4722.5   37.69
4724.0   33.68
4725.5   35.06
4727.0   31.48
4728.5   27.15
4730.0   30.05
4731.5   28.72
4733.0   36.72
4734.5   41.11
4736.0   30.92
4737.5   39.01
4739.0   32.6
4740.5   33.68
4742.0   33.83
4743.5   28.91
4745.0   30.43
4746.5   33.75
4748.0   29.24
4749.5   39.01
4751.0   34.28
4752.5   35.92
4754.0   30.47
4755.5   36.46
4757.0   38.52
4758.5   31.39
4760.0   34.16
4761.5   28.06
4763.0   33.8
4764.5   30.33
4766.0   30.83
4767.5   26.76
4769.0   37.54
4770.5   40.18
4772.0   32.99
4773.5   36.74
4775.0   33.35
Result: 7.8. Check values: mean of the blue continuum 34.6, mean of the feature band 30.9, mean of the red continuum 33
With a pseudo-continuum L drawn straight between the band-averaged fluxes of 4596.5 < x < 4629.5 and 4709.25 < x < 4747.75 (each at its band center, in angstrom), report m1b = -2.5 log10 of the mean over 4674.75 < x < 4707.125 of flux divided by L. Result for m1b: 0.05 mag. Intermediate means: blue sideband 33.3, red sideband 32.3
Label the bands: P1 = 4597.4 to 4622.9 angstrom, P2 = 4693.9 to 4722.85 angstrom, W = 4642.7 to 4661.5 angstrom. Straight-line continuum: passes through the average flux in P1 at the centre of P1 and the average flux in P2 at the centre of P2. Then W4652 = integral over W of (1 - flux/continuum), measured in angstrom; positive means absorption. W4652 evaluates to 0.7 angstrom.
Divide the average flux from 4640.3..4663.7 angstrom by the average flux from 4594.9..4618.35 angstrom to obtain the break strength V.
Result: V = 0.91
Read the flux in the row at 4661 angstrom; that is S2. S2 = 38.51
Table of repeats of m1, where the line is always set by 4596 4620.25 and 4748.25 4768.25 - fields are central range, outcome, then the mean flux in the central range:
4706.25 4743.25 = 1.3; 32.1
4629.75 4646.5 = 2.3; 29.4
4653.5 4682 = 1.5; 32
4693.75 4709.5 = 1.8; 29.7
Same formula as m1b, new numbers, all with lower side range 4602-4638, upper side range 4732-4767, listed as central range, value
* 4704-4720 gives 0.14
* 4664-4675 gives 0.08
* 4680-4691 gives 0.08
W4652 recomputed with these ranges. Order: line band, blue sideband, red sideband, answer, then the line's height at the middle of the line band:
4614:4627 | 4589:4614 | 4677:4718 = 0.37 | 32.8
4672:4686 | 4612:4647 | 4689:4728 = 0.33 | 31.3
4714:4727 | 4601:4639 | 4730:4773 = -0.29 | 33.3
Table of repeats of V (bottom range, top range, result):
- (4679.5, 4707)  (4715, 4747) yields 1.08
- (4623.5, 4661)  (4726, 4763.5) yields 1.09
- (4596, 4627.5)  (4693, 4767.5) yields 0.96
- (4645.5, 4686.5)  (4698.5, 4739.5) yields 1.02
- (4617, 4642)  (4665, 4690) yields 1.01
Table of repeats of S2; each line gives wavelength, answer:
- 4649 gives 30.72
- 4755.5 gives 36.46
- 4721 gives 32.96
